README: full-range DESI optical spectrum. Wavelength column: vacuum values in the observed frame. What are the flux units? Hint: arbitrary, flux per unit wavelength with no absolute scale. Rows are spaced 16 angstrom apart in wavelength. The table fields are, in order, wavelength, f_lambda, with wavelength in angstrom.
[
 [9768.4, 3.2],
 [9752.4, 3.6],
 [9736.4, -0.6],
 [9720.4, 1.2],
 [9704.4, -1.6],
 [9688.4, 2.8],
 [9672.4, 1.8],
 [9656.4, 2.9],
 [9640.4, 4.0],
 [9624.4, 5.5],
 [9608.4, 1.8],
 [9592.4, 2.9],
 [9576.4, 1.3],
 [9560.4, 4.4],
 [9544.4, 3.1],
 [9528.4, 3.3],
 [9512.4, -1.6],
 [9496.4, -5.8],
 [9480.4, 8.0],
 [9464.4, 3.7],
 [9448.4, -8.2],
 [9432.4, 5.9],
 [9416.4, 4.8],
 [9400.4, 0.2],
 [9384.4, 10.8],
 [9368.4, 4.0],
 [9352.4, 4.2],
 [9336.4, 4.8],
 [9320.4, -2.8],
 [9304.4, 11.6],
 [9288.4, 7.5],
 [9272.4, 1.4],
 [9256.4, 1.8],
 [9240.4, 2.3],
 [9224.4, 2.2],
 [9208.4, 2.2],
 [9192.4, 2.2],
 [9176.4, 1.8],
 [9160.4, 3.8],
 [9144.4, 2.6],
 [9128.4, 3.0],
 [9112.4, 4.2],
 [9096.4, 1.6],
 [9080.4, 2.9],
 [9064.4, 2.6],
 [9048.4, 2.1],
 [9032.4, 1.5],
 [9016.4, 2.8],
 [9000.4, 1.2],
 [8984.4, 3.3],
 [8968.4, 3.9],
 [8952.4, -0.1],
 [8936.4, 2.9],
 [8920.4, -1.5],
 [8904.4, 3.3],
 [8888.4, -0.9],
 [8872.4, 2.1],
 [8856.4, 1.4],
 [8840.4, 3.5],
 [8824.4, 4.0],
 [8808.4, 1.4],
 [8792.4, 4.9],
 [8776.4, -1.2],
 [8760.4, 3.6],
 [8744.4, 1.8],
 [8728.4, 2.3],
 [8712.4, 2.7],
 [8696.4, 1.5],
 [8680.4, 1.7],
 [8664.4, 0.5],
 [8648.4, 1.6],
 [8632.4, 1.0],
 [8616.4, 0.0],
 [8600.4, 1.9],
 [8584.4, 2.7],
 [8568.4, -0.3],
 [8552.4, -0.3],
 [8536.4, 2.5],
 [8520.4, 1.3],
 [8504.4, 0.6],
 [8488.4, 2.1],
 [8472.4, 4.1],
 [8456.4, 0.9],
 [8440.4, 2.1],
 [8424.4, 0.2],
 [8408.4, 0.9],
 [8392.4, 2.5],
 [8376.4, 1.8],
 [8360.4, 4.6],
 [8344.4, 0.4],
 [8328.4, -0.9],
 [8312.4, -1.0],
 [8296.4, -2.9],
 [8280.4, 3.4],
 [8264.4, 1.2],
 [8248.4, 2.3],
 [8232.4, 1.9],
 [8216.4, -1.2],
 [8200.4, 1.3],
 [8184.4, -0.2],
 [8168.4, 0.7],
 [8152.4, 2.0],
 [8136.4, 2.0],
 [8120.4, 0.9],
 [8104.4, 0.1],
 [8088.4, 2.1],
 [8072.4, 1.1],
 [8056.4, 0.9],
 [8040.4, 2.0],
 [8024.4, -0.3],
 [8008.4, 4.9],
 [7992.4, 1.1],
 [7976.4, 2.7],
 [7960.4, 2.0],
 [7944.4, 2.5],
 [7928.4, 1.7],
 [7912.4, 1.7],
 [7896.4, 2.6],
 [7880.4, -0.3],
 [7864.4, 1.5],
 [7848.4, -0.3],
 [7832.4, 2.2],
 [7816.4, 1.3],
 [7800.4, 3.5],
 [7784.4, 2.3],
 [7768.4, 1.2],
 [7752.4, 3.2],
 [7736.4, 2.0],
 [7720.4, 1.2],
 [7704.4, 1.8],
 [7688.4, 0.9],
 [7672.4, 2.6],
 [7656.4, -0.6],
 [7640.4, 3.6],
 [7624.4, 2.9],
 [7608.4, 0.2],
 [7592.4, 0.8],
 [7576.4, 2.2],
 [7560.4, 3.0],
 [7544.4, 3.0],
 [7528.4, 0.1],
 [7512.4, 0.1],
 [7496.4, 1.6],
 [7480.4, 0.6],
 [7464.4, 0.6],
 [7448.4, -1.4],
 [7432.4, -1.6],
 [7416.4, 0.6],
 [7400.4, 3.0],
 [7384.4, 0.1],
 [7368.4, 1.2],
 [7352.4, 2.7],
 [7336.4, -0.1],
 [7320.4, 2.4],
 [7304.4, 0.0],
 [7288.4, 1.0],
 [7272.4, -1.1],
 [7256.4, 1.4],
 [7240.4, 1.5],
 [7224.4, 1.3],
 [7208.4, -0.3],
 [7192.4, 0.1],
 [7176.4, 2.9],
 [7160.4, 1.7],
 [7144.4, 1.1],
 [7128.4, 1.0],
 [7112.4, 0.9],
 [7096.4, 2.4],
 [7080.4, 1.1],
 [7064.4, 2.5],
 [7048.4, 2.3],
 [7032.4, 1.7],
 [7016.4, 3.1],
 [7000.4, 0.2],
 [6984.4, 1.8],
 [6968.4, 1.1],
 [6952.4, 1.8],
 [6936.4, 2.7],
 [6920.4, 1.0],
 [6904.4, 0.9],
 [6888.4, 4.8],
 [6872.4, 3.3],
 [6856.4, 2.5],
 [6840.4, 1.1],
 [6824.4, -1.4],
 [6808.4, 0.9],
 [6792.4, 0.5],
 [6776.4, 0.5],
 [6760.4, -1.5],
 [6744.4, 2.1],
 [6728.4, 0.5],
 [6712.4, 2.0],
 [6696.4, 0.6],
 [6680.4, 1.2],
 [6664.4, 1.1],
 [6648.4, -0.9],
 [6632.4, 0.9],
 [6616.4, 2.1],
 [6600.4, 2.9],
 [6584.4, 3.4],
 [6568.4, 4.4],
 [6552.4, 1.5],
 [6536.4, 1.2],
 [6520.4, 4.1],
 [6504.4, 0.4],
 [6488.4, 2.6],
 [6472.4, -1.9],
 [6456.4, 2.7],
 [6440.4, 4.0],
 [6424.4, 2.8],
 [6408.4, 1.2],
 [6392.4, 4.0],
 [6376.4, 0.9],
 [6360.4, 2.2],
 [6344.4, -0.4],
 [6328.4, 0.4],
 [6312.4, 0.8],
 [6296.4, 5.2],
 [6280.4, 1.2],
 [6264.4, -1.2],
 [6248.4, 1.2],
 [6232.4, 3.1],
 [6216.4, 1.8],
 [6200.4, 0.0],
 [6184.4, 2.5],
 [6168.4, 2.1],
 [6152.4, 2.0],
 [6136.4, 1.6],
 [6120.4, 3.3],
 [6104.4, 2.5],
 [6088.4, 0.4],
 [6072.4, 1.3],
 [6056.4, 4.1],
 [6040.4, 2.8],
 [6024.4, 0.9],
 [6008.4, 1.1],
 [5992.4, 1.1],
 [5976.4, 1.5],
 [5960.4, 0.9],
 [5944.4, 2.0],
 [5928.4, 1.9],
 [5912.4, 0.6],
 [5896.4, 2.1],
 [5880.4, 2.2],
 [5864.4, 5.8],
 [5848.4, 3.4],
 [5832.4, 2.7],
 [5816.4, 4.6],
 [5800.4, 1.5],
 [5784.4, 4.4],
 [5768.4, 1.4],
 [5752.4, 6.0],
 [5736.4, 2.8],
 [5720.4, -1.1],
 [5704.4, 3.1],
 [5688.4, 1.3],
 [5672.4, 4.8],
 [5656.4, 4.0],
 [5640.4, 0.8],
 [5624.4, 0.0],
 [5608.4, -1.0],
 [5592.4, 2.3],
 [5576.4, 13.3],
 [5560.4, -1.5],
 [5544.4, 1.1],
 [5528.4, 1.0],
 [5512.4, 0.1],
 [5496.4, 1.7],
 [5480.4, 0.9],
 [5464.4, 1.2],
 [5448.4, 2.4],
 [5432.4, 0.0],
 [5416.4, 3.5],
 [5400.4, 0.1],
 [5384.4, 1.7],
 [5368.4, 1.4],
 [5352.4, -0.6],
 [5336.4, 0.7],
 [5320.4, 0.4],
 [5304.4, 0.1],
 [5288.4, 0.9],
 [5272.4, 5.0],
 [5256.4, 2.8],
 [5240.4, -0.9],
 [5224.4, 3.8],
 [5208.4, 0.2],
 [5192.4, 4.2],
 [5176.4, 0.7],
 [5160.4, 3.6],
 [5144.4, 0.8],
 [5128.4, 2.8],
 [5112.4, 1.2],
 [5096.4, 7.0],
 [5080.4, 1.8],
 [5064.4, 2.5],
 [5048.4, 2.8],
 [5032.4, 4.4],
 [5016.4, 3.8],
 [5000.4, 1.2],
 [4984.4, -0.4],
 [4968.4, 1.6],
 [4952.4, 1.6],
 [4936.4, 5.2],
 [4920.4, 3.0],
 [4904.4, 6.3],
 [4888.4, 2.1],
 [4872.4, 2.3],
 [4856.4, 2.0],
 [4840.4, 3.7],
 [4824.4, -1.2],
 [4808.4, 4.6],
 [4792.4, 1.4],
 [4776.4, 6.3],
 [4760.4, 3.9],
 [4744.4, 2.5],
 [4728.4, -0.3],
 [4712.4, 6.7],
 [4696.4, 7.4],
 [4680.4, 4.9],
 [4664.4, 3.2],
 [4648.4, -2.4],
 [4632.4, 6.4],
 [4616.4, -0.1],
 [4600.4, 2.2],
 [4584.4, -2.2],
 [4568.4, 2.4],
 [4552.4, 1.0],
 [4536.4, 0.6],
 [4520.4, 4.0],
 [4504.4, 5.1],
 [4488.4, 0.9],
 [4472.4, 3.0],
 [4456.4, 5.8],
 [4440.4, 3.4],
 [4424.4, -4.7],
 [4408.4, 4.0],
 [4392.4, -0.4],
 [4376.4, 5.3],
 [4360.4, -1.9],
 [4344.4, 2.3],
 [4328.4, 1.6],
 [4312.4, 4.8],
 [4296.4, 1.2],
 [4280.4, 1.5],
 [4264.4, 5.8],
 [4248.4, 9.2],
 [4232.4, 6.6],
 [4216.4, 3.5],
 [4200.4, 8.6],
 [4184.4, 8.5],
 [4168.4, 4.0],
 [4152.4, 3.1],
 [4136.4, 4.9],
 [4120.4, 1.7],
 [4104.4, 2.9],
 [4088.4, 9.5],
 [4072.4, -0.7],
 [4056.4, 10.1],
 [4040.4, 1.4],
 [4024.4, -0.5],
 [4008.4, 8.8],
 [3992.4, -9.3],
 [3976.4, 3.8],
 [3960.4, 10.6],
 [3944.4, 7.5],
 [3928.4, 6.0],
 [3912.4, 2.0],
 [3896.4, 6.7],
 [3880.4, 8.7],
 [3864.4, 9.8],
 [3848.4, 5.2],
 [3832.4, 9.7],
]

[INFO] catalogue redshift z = 1.49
